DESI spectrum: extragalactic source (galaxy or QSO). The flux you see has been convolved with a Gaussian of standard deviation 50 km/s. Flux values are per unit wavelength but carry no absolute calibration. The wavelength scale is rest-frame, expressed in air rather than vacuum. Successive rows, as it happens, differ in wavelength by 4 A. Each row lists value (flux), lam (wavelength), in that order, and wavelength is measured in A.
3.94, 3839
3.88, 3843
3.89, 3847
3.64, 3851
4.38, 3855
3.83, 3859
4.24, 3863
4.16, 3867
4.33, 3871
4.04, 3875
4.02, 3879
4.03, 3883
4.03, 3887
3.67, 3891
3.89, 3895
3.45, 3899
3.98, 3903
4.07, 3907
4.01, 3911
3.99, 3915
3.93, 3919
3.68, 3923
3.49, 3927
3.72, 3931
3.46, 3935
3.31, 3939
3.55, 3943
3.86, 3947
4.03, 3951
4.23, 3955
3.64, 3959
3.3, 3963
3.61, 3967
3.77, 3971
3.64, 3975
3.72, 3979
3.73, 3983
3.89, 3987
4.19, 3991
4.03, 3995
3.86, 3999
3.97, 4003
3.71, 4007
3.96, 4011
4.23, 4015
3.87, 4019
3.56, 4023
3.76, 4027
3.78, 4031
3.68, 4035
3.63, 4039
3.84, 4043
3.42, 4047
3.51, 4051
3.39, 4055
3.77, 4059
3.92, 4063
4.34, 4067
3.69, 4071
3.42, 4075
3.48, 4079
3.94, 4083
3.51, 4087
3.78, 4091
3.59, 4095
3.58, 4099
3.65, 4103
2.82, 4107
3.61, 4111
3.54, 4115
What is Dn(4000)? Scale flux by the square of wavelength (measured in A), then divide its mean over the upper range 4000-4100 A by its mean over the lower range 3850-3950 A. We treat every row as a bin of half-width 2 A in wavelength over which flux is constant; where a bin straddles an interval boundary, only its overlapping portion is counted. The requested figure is 1.04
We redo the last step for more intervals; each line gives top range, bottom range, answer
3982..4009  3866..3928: 1.05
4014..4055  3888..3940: 1.05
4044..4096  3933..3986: 1.05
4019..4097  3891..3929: 1.04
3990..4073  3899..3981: 1.07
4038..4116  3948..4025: 0.99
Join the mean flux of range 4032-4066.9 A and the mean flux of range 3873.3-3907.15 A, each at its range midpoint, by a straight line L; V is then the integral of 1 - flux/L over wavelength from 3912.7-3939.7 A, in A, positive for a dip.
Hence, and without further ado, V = 1.2 A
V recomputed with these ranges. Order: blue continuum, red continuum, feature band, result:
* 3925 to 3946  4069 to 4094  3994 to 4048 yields -3.3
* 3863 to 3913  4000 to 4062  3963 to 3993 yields 0.6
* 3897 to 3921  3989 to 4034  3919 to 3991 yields 3.6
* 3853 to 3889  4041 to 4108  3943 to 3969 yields 1.0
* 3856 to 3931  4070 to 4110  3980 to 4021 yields -2.4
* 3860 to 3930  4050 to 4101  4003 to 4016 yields -0.6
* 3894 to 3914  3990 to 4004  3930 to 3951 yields 1.7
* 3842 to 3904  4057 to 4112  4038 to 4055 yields 0.6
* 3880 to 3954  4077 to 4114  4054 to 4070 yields -1.2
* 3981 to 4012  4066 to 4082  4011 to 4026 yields -0.1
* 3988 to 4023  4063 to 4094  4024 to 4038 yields 0.6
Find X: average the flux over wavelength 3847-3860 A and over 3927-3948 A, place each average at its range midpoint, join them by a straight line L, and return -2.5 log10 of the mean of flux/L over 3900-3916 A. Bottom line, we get -0.080 mag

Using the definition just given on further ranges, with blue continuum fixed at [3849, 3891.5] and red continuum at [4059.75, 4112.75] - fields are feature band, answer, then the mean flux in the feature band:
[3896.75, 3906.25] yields 0.06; 3.77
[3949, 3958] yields -0.05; 4.08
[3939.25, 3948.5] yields 0.08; 3.62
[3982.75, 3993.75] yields -0.04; 3.98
